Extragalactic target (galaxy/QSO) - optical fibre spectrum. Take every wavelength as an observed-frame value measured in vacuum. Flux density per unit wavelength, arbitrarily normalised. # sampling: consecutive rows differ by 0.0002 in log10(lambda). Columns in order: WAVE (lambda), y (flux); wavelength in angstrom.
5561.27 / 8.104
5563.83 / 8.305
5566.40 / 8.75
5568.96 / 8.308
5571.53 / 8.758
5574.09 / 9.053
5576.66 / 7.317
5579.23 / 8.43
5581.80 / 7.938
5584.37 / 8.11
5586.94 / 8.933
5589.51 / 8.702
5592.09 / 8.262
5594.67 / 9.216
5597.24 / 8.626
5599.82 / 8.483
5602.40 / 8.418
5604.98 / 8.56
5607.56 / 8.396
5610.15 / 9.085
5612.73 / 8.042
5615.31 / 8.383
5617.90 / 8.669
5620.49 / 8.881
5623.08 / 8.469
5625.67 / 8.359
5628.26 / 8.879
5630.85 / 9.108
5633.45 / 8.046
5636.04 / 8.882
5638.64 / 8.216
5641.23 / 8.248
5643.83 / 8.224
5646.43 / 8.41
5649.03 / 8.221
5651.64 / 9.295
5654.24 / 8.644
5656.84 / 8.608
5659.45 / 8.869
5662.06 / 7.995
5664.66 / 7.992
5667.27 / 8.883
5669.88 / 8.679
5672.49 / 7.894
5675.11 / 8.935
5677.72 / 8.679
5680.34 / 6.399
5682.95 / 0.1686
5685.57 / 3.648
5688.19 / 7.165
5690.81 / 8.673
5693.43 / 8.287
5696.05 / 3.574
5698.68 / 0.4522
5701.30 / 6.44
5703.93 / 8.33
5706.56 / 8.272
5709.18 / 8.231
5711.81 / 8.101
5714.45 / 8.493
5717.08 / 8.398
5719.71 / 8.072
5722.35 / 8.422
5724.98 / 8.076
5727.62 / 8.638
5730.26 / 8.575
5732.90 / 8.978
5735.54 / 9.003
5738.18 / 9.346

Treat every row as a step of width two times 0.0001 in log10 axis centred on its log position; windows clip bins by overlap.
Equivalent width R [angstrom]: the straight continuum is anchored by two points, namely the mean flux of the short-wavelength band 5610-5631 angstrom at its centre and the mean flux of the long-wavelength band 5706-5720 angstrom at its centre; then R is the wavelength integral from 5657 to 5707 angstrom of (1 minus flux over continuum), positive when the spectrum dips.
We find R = 9.38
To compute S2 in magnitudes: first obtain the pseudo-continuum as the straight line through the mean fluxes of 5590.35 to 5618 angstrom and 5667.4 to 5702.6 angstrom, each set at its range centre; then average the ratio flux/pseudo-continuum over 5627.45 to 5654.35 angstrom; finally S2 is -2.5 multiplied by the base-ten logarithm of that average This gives -0.15 mag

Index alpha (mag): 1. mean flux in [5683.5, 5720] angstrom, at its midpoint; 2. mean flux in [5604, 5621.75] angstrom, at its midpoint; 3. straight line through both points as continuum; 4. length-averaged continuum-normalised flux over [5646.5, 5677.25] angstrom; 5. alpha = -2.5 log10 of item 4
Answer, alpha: -0.14 mag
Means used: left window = 8.57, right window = 6.7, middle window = 8.54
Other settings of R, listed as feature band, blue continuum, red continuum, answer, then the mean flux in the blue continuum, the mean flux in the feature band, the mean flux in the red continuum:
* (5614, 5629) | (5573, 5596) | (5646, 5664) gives -0.2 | 8.44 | 8.6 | 8.57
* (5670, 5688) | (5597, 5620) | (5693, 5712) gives 1.8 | 8.52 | 6.21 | 6.28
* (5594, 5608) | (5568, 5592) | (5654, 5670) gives -0.3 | 8.39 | 8.61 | 8.51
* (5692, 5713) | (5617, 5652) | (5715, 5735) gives 5.0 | 8.54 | 6.47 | 8.48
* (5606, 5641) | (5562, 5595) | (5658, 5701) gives -4.2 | 8.44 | 8.56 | 6.64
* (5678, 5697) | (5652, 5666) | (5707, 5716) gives 6.2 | 8.49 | 5.63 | 8.28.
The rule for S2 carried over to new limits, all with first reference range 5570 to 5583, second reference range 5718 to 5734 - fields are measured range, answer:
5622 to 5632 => -0.05 mag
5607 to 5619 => -0.02 mag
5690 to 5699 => 0.45 mag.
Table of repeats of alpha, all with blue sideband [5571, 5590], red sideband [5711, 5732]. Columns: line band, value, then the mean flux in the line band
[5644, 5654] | -0.028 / 8.59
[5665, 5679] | -0.026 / 8.57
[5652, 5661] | -0.048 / 8.75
